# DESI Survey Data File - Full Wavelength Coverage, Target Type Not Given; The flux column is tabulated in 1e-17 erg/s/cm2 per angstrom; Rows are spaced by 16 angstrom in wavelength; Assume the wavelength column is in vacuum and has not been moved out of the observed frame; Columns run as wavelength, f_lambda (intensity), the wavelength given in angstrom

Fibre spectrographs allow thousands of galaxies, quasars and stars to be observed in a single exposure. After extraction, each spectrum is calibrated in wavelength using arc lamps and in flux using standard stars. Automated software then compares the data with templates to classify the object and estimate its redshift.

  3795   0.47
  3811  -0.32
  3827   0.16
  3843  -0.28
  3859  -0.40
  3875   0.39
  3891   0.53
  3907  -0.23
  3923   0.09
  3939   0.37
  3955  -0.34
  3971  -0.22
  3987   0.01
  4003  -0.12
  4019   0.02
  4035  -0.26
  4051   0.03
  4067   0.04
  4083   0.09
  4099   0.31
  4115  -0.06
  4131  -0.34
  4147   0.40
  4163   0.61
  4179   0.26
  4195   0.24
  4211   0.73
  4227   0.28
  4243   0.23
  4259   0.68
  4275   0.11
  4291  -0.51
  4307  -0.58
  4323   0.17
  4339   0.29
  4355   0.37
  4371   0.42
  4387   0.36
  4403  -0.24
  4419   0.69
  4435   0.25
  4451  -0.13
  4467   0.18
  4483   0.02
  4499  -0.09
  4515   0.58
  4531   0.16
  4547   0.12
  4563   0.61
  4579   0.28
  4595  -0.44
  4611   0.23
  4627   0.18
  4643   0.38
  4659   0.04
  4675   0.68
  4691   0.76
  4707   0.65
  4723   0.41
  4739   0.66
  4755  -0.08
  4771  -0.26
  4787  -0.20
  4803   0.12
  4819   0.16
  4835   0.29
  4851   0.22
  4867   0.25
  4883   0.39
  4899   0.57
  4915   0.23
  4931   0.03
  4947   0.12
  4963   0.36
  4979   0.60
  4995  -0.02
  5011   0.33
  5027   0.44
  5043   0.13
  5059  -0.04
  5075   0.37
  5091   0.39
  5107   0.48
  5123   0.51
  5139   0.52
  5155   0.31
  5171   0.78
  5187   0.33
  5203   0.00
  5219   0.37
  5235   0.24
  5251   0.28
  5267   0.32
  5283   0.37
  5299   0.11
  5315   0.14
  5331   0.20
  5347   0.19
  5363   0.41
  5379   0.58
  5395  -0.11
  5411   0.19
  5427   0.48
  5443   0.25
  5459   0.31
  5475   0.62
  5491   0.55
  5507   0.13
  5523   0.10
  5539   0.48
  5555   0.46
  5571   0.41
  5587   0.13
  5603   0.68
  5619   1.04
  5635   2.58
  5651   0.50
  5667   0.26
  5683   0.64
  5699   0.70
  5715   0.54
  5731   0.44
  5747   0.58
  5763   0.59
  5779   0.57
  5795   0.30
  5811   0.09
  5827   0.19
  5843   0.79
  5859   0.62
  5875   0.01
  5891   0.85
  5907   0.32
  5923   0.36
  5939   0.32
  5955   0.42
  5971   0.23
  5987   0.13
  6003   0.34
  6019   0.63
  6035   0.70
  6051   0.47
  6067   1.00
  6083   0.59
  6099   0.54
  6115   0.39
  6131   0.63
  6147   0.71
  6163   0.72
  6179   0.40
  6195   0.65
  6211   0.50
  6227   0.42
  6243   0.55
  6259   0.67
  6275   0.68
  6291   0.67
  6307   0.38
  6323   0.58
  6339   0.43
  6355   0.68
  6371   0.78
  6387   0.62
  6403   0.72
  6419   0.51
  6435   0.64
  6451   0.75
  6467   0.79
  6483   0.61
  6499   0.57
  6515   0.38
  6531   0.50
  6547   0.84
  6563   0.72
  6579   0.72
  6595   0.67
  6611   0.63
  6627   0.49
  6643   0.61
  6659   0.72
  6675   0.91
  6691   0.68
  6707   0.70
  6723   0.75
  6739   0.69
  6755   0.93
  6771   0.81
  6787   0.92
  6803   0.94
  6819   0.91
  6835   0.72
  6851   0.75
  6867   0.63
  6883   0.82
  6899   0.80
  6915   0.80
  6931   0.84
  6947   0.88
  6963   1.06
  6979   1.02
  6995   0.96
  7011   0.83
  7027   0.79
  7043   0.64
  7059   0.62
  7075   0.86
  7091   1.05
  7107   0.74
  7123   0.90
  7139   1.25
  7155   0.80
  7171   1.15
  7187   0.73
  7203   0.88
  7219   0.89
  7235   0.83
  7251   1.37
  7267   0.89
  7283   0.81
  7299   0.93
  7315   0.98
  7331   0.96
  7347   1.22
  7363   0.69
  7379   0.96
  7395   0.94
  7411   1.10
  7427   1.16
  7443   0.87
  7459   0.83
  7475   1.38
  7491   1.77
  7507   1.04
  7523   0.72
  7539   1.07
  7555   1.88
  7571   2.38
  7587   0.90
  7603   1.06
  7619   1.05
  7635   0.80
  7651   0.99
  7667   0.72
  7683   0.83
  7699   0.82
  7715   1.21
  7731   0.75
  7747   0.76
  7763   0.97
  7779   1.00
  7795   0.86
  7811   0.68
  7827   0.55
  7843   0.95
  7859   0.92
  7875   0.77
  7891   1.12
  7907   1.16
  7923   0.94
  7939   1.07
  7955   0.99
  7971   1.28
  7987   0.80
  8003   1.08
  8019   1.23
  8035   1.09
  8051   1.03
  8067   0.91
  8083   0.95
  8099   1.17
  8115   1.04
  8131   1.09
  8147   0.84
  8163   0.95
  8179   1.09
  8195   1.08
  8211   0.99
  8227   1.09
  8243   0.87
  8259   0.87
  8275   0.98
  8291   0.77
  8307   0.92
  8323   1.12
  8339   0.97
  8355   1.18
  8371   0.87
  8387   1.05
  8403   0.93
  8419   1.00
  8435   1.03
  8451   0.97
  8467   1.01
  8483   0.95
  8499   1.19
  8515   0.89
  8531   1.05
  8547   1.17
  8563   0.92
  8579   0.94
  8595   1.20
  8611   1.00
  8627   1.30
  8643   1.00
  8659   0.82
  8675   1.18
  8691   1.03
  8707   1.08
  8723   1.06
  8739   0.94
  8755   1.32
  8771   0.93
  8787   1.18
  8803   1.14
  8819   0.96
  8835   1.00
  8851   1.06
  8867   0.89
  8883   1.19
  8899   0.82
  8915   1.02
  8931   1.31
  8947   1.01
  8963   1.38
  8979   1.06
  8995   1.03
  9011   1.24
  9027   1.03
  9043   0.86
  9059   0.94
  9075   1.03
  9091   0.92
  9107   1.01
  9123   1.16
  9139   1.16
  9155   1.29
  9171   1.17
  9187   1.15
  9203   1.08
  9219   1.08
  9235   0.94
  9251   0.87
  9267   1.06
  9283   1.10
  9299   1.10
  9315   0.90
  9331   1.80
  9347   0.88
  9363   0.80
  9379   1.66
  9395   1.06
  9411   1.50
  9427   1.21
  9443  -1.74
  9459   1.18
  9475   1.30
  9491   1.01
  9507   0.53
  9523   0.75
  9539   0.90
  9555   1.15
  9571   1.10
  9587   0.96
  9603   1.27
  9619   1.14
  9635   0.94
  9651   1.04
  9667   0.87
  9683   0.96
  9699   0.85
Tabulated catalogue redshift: 0.510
